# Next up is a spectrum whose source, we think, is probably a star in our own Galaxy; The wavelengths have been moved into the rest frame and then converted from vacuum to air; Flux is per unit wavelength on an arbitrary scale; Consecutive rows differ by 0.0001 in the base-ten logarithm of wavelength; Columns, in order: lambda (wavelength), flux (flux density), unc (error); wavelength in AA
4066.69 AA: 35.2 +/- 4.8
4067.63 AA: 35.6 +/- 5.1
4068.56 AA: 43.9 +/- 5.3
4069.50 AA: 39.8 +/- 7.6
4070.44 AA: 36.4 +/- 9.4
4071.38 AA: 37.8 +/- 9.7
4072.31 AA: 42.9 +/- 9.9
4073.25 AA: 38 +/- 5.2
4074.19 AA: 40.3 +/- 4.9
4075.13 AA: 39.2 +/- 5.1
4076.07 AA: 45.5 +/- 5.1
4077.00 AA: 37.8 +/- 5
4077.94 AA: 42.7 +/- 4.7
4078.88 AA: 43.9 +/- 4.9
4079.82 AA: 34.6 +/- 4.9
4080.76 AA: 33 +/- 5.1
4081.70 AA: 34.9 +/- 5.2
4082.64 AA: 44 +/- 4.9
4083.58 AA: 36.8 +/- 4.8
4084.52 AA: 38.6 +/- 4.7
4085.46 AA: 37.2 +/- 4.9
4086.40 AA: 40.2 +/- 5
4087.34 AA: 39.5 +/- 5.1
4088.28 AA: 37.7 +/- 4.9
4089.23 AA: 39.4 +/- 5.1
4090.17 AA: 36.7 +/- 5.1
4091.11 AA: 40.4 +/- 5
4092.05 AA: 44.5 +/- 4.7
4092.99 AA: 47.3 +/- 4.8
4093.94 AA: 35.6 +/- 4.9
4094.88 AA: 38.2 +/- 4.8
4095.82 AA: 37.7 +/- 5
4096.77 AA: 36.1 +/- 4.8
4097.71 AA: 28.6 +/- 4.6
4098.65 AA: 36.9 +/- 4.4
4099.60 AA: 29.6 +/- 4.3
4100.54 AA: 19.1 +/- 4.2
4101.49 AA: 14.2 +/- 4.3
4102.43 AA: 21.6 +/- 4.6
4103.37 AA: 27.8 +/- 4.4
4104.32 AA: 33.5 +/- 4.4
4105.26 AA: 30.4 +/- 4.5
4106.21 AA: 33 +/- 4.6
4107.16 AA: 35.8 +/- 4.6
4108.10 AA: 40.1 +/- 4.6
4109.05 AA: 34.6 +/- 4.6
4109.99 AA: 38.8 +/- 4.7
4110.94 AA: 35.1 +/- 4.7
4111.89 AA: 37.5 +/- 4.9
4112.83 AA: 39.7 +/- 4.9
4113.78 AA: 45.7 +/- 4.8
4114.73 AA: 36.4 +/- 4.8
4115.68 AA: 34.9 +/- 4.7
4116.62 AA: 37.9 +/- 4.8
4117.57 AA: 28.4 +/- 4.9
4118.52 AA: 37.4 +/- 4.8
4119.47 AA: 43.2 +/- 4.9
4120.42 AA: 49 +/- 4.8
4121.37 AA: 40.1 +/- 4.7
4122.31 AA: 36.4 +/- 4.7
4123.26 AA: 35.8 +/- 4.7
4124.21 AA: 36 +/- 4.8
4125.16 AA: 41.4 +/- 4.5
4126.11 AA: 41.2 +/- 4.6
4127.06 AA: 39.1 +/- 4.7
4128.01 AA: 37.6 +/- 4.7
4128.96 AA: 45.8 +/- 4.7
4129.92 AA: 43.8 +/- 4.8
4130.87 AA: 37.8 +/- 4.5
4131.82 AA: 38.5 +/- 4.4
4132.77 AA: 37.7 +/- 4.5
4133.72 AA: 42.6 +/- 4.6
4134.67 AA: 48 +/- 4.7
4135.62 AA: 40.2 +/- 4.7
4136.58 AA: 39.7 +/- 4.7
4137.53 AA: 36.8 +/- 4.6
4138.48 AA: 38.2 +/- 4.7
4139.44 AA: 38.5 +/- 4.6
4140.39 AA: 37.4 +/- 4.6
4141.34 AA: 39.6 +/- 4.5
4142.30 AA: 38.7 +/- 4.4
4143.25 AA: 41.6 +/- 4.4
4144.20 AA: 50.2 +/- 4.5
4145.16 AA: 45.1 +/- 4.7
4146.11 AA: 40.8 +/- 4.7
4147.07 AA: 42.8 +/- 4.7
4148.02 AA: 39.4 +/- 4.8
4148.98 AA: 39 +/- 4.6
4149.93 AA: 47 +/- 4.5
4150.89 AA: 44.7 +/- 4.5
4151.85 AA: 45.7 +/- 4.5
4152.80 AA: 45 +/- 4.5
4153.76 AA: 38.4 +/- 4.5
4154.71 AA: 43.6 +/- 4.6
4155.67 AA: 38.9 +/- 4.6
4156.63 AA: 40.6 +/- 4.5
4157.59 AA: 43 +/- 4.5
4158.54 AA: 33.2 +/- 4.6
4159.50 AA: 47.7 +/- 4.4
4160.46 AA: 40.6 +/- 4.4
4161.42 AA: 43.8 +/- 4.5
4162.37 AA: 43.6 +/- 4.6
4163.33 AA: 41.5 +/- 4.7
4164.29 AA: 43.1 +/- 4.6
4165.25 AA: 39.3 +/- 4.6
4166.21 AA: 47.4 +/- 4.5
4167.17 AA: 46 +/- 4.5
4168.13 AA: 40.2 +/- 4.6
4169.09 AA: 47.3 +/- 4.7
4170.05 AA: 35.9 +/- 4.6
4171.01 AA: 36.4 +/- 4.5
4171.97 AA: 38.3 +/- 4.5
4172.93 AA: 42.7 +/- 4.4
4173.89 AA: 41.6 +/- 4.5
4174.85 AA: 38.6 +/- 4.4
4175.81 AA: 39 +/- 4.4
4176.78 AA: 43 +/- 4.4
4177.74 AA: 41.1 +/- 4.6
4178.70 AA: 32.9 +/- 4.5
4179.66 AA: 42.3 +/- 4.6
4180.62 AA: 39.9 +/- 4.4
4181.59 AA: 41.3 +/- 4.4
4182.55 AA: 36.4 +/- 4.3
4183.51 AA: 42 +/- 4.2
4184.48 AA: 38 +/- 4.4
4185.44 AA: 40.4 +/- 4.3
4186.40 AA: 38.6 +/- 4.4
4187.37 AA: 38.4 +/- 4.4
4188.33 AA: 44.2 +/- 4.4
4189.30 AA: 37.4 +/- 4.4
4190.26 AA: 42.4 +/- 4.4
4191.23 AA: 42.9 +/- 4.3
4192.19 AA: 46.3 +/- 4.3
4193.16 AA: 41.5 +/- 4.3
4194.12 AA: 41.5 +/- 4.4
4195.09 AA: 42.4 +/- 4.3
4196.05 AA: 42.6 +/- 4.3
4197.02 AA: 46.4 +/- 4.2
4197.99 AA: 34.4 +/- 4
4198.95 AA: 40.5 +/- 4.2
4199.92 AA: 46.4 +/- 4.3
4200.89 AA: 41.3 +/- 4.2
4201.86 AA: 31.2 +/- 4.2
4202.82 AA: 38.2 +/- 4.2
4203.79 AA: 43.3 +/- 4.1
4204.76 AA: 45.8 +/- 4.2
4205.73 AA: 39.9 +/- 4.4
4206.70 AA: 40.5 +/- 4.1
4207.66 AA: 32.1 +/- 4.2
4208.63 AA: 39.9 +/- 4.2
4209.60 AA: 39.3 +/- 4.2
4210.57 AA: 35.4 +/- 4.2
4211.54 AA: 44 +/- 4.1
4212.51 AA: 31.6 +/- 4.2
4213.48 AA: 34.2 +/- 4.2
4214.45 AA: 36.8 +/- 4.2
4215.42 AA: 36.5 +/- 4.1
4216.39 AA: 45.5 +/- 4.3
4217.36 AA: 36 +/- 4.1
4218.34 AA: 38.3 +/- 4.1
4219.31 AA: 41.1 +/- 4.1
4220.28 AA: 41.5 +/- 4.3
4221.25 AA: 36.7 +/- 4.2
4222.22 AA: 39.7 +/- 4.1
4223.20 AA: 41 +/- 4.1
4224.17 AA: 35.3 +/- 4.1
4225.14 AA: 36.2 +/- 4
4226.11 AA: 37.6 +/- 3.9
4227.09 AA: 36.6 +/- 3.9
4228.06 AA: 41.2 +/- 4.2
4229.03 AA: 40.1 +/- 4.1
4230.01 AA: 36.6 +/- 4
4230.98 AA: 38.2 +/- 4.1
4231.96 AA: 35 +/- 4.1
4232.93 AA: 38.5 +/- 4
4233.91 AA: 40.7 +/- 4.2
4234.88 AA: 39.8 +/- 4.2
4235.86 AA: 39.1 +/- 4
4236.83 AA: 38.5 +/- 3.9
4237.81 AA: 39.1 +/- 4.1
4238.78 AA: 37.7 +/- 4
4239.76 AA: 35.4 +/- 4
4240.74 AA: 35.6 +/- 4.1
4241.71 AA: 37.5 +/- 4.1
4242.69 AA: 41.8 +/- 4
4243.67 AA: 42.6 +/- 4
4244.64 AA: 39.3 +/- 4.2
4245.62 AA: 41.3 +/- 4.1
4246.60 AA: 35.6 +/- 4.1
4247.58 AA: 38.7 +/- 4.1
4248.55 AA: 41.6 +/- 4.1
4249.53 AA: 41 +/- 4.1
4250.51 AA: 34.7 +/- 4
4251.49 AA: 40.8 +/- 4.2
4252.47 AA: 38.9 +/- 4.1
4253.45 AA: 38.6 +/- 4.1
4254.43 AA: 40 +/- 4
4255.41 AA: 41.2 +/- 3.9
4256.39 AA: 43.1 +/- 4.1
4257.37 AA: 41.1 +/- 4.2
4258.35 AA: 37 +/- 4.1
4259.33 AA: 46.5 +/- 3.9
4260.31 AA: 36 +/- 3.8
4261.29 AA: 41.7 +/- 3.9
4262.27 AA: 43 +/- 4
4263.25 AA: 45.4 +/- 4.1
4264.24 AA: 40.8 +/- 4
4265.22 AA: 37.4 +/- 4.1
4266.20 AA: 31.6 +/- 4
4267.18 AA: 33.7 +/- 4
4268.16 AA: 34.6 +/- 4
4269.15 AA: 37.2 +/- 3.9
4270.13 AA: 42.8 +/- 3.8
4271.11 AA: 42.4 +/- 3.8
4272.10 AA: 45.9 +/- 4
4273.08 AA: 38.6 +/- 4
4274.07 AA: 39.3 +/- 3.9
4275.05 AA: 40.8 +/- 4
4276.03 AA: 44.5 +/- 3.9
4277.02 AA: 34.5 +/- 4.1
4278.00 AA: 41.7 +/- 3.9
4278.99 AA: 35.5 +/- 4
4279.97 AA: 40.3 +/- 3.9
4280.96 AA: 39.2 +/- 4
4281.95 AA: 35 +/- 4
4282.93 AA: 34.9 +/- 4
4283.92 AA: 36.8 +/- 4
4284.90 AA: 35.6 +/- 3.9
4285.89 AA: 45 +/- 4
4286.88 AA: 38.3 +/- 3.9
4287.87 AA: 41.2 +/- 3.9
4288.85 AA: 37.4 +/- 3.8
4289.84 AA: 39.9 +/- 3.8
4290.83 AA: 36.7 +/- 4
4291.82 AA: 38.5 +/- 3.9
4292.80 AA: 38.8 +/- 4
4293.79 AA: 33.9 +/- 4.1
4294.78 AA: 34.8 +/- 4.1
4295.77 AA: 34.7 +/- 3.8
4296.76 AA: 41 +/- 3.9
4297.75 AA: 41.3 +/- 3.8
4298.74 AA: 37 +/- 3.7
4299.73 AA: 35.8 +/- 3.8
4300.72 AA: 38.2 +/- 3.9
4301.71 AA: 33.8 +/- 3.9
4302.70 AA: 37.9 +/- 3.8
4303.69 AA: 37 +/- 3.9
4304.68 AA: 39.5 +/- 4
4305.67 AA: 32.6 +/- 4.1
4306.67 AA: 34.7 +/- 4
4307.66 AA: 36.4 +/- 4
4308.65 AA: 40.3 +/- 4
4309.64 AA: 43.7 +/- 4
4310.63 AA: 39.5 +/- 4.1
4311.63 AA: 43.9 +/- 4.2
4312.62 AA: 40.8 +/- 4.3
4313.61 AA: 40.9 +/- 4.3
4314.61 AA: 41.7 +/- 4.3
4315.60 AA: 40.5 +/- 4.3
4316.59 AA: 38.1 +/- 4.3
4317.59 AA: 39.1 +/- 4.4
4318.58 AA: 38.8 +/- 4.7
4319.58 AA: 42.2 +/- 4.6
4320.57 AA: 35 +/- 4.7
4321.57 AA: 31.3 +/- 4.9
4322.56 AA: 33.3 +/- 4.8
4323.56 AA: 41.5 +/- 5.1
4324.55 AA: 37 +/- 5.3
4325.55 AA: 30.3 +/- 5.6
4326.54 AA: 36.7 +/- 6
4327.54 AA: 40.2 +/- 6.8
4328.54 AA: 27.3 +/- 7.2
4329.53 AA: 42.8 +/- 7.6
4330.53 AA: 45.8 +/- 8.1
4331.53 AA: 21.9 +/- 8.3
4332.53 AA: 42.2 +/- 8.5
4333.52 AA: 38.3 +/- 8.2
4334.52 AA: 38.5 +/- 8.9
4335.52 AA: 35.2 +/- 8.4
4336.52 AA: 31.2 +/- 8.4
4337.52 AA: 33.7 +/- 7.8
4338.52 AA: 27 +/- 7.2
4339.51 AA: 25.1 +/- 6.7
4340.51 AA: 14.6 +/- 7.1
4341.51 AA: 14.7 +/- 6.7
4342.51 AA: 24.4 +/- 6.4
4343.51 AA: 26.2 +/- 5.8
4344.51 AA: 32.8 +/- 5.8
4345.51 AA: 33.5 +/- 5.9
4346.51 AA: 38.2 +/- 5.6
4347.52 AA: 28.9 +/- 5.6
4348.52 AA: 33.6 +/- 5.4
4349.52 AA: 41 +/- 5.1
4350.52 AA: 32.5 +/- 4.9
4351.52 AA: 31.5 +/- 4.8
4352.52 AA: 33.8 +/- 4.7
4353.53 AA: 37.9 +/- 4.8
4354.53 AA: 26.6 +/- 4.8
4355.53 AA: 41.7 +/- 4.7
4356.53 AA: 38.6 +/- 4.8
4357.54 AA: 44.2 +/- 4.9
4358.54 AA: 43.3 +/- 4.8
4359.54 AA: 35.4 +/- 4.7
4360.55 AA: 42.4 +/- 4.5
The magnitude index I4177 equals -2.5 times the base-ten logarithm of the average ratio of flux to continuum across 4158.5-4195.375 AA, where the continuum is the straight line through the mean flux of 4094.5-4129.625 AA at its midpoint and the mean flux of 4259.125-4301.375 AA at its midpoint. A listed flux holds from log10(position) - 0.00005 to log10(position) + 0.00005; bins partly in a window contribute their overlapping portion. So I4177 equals -0.12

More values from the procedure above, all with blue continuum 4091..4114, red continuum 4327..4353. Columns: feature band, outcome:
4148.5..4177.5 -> -0.23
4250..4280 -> -0.21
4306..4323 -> -0.20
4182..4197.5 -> -0.23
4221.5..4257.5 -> -0.18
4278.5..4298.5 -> -0.17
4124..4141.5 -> -0.18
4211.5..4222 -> -0.15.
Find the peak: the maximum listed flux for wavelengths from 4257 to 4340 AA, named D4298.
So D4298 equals 46.5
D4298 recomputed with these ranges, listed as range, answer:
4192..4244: 46.4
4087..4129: 49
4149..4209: 47.7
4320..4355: 45.8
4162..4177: 47.4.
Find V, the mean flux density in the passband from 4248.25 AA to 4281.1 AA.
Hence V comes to 39.7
